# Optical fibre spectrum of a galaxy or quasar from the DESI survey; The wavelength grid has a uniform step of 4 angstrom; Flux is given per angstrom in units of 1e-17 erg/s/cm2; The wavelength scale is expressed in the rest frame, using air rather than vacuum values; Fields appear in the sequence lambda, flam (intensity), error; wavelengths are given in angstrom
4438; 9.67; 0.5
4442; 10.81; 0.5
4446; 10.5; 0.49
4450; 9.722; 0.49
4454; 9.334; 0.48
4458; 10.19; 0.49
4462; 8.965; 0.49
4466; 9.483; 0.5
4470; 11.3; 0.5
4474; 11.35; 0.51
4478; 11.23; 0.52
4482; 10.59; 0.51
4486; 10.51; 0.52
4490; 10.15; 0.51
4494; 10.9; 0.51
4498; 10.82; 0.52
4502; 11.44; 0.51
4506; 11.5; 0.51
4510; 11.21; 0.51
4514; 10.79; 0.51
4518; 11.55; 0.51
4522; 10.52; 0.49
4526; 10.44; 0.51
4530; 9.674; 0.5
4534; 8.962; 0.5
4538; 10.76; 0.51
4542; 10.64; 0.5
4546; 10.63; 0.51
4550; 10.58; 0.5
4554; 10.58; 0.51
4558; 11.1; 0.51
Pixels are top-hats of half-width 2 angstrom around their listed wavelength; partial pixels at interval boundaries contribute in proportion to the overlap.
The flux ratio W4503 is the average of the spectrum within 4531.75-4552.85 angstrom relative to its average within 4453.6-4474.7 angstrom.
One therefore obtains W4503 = 1.02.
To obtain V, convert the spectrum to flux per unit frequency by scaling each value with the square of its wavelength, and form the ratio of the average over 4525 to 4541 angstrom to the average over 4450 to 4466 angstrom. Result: 1.1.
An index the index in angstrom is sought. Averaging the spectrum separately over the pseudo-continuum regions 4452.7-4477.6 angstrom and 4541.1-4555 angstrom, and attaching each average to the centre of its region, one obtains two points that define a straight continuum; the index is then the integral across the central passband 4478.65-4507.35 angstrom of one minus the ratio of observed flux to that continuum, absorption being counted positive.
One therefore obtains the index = -1.4 angstrom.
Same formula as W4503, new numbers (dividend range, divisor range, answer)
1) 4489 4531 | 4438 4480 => 1.06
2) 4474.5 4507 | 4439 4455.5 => 1.08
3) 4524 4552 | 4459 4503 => 0.97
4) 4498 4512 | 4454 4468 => 1.19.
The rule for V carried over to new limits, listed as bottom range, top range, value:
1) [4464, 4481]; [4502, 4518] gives 1.06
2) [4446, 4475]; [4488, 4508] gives 1.11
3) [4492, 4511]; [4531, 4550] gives 0.93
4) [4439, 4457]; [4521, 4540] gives 1.03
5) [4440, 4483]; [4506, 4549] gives 1.05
